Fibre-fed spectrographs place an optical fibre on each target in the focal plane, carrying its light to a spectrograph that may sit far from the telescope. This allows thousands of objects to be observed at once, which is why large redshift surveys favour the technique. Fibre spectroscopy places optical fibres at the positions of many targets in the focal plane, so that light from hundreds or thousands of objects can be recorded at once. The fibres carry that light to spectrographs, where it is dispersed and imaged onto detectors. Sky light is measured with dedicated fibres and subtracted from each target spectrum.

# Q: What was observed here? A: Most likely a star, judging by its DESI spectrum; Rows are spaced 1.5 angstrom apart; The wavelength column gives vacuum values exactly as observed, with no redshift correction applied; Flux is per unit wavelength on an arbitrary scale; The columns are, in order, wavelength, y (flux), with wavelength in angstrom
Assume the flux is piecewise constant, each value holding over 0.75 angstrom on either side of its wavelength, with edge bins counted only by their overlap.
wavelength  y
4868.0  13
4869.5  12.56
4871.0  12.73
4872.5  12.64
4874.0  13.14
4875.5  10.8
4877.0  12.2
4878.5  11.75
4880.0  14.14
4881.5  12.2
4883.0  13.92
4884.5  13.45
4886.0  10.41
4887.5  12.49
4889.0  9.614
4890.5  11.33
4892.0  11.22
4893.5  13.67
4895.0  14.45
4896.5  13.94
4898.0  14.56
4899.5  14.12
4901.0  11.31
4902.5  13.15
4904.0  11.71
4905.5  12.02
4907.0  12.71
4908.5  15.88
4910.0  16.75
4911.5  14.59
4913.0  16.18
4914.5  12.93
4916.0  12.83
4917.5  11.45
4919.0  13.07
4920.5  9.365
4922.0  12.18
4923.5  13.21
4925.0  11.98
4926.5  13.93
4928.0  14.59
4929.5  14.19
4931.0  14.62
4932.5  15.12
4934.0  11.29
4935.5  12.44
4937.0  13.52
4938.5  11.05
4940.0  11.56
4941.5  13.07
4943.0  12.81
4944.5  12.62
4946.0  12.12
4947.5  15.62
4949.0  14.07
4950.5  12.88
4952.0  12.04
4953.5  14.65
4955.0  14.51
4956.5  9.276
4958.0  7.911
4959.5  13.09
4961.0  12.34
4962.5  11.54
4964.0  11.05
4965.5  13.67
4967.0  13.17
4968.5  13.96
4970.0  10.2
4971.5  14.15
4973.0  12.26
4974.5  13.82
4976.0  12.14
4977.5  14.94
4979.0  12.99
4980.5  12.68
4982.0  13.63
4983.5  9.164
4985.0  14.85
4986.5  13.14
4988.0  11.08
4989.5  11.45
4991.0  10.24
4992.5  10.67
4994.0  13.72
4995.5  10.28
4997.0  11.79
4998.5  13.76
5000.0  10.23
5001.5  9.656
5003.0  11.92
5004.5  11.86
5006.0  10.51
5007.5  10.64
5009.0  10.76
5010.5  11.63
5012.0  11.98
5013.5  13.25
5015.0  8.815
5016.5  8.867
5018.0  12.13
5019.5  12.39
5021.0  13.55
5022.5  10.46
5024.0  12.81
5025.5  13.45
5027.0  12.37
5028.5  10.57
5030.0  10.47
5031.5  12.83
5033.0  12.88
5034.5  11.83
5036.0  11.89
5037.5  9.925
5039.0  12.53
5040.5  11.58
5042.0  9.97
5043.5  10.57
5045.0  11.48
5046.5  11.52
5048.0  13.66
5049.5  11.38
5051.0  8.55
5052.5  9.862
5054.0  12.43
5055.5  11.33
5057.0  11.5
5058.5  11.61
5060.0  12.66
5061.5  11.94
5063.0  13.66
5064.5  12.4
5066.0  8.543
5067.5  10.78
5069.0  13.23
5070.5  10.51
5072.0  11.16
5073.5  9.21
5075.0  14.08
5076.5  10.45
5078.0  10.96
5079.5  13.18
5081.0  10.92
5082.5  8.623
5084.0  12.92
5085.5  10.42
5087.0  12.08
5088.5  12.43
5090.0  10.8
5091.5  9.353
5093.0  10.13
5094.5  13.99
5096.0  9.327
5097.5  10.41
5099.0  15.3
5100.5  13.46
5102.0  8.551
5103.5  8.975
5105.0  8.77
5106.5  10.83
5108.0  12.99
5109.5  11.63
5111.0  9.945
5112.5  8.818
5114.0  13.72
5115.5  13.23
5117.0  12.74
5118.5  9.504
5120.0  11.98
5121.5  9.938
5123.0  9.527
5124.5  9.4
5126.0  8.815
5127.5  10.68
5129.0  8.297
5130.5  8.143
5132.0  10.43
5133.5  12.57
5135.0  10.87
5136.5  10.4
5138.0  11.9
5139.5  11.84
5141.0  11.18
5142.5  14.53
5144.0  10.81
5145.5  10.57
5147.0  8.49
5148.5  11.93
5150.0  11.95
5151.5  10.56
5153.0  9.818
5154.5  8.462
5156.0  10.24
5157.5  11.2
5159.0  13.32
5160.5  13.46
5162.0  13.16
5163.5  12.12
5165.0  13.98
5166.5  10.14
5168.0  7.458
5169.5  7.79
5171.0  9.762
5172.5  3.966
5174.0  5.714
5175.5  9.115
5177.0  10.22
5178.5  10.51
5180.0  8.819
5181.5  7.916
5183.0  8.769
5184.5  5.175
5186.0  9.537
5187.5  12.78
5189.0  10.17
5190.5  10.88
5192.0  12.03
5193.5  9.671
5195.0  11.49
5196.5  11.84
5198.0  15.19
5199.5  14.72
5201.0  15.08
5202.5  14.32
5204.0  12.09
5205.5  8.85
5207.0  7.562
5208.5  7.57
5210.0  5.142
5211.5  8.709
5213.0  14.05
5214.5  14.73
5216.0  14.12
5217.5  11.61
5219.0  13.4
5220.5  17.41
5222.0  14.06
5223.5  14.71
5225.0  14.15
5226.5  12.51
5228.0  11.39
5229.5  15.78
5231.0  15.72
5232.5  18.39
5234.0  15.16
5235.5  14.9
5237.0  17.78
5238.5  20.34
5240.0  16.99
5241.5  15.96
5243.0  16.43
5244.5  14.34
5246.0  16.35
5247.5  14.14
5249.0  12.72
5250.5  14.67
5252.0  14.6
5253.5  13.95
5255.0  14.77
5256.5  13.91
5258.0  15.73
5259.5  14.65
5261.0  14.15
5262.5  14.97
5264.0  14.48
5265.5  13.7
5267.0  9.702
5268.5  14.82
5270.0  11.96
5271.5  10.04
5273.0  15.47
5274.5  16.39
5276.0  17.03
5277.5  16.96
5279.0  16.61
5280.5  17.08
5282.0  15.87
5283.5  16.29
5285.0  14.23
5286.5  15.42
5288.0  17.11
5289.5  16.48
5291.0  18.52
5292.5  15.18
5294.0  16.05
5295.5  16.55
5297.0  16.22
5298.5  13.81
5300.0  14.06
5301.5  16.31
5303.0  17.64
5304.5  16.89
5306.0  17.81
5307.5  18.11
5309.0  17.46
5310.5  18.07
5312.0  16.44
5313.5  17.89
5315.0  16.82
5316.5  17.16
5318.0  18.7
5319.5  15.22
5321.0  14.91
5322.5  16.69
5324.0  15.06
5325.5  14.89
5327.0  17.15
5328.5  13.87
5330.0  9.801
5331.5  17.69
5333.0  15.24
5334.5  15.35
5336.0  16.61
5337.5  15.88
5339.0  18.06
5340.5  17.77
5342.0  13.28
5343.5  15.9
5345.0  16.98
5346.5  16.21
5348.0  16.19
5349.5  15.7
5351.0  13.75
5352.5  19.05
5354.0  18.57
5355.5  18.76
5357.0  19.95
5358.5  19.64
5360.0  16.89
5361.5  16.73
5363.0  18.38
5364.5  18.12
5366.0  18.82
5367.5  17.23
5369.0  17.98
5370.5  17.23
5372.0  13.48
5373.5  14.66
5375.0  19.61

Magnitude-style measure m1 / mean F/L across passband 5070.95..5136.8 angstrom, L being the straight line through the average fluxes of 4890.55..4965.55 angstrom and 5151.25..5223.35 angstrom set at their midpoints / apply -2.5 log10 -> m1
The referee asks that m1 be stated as 0.059 mag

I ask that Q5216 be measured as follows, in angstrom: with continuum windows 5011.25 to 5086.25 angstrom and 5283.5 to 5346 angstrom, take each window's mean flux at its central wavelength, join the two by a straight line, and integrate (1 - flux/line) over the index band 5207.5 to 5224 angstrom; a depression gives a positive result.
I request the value 2.6 angstrom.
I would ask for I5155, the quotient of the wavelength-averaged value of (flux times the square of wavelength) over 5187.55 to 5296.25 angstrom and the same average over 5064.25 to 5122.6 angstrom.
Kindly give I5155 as 1.34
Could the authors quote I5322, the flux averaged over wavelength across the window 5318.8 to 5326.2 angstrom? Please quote 15.4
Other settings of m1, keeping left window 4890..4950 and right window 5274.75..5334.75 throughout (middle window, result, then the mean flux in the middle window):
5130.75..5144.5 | 0.28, 11.5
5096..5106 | 0.33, 10.8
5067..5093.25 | 0.28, 11.2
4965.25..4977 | 0.05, 12.9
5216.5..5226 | 0.10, 14.2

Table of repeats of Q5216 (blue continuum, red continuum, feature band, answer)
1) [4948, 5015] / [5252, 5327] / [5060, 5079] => 2.4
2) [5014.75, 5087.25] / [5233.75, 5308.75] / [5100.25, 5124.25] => 3.3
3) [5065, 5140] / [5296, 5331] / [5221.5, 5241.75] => -2.1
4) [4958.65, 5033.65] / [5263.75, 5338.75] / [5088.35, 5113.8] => 4.5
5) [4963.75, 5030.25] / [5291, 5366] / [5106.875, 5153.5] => 9.9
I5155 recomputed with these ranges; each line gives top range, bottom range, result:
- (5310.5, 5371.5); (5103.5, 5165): 1.64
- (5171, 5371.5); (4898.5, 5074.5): 1.35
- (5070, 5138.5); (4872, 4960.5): 0.92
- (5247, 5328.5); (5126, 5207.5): 1.54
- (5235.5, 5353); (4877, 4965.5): 1.42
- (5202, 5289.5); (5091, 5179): 1.40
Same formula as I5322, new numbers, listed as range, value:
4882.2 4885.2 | 13.7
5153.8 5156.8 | 9.4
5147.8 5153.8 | 11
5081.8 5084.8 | 10.8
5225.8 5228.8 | 12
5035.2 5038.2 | 10.9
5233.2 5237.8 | 16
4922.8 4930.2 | 13.6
